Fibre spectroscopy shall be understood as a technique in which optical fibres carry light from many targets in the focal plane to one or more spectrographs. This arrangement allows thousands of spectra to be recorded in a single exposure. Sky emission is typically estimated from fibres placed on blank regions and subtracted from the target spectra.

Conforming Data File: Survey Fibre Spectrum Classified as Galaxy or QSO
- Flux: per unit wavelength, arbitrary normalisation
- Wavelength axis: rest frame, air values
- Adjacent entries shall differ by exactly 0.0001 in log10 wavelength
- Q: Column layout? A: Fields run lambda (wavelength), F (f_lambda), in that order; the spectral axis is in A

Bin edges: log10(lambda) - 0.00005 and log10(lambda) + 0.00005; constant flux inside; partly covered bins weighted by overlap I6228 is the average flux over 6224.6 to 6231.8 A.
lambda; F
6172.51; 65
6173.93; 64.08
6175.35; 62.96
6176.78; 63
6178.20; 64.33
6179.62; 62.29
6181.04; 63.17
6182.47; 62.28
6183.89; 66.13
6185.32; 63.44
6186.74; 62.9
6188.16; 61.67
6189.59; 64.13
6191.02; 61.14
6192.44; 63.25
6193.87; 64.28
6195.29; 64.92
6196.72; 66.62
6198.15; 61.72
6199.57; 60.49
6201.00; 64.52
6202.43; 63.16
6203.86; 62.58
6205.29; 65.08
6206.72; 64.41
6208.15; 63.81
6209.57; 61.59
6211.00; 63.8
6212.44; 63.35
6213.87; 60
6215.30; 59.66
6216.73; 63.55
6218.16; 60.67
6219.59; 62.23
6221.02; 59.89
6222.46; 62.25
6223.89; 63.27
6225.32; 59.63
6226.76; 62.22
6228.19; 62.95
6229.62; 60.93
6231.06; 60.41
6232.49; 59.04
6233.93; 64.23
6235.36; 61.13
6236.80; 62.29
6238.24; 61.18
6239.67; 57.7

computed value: 61.3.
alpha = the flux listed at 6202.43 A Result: 63.16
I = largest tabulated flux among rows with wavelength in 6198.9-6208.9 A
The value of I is 65.08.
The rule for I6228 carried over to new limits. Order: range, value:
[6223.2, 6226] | 61.5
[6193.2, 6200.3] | 63.6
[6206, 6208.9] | 64.2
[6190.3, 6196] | 63.4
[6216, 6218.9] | 62.2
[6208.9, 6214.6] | 62.1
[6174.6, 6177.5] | 62.9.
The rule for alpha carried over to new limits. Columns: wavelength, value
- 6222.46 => 62.25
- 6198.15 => 61.72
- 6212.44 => 63.35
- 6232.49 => 59.04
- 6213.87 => 60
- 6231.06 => 60.41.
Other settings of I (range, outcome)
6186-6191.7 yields 64.13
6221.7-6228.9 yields 63.27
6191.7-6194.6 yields 64.28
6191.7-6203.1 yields 66.62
